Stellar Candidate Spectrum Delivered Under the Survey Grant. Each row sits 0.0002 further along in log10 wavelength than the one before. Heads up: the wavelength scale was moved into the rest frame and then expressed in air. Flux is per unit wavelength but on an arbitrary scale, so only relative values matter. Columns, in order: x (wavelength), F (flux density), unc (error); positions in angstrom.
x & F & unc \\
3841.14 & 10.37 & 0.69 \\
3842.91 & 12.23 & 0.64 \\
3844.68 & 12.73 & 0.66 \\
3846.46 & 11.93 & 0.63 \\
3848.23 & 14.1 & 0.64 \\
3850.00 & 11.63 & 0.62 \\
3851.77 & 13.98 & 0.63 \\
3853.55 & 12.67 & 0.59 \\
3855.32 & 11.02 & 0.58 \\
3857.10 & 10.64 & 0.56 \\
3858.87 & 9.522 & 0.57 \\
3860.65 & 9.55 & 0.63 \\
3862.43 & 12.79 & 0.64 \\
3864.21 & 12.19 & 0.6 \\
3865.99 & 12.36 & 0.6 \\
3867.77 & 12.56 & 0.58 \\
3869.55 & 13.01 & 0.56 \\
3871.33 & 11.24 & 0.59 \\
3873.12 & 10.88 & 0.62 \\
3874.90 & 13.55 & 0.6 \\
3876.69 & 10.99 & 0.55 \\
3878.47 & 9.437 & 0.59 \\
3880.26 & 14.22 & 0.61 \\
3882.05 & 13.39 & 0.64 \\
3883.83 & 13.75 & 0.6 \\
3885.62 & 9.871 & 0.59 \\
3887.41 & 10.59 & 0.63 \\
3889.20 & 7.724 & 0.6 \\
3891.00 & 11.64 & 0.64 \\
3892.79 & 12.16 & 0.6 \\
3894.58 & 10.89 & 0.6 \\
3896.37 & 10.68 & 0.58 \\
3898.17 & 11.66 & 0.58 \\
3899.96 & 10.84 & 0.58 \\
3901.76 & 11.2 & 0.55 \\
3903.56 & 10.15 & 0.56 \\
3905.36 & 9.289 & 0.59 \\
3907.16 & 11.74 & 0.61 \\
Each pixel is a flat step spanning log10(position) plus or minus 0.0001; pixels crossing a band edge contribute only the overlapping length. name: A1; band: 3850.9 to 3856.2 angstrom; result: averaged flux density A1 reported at 12.6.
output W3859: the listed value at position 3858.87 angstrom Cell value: 9.522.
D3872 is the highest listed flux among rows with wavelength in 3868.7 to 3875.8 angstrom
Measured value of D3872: 13.55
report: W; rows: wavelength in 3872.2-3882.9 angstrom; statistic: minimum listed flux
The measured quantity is 9.437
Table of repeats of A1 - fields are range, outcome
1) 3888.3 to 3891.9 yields 9.67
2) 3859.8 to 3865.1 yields 11.5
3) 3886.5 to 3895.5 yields 10.6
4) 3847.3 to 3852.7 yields 13.2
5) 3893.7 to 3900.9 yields 11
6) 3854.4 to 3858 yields 10.9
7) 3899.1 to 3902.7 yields 11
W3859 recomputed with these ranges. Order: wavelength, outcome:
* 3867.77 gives 12.56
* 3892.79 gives 12.16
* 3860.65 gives 9.55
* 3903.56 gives 10.15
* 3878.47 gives 9.437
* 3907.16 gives 11.74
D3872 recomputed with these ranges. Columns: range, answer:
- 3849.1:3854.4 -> 13.98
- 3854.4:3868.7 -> 12.79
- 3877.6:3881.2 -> 14.22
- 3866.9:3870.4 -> 13.01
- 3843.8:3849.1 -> 14.1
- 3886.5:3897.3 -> 12.16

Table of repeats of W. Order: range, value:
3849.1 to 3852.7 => 11.63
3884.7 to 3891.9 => 7.724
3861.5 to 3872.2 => 11.24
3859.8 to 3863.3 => 9.55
